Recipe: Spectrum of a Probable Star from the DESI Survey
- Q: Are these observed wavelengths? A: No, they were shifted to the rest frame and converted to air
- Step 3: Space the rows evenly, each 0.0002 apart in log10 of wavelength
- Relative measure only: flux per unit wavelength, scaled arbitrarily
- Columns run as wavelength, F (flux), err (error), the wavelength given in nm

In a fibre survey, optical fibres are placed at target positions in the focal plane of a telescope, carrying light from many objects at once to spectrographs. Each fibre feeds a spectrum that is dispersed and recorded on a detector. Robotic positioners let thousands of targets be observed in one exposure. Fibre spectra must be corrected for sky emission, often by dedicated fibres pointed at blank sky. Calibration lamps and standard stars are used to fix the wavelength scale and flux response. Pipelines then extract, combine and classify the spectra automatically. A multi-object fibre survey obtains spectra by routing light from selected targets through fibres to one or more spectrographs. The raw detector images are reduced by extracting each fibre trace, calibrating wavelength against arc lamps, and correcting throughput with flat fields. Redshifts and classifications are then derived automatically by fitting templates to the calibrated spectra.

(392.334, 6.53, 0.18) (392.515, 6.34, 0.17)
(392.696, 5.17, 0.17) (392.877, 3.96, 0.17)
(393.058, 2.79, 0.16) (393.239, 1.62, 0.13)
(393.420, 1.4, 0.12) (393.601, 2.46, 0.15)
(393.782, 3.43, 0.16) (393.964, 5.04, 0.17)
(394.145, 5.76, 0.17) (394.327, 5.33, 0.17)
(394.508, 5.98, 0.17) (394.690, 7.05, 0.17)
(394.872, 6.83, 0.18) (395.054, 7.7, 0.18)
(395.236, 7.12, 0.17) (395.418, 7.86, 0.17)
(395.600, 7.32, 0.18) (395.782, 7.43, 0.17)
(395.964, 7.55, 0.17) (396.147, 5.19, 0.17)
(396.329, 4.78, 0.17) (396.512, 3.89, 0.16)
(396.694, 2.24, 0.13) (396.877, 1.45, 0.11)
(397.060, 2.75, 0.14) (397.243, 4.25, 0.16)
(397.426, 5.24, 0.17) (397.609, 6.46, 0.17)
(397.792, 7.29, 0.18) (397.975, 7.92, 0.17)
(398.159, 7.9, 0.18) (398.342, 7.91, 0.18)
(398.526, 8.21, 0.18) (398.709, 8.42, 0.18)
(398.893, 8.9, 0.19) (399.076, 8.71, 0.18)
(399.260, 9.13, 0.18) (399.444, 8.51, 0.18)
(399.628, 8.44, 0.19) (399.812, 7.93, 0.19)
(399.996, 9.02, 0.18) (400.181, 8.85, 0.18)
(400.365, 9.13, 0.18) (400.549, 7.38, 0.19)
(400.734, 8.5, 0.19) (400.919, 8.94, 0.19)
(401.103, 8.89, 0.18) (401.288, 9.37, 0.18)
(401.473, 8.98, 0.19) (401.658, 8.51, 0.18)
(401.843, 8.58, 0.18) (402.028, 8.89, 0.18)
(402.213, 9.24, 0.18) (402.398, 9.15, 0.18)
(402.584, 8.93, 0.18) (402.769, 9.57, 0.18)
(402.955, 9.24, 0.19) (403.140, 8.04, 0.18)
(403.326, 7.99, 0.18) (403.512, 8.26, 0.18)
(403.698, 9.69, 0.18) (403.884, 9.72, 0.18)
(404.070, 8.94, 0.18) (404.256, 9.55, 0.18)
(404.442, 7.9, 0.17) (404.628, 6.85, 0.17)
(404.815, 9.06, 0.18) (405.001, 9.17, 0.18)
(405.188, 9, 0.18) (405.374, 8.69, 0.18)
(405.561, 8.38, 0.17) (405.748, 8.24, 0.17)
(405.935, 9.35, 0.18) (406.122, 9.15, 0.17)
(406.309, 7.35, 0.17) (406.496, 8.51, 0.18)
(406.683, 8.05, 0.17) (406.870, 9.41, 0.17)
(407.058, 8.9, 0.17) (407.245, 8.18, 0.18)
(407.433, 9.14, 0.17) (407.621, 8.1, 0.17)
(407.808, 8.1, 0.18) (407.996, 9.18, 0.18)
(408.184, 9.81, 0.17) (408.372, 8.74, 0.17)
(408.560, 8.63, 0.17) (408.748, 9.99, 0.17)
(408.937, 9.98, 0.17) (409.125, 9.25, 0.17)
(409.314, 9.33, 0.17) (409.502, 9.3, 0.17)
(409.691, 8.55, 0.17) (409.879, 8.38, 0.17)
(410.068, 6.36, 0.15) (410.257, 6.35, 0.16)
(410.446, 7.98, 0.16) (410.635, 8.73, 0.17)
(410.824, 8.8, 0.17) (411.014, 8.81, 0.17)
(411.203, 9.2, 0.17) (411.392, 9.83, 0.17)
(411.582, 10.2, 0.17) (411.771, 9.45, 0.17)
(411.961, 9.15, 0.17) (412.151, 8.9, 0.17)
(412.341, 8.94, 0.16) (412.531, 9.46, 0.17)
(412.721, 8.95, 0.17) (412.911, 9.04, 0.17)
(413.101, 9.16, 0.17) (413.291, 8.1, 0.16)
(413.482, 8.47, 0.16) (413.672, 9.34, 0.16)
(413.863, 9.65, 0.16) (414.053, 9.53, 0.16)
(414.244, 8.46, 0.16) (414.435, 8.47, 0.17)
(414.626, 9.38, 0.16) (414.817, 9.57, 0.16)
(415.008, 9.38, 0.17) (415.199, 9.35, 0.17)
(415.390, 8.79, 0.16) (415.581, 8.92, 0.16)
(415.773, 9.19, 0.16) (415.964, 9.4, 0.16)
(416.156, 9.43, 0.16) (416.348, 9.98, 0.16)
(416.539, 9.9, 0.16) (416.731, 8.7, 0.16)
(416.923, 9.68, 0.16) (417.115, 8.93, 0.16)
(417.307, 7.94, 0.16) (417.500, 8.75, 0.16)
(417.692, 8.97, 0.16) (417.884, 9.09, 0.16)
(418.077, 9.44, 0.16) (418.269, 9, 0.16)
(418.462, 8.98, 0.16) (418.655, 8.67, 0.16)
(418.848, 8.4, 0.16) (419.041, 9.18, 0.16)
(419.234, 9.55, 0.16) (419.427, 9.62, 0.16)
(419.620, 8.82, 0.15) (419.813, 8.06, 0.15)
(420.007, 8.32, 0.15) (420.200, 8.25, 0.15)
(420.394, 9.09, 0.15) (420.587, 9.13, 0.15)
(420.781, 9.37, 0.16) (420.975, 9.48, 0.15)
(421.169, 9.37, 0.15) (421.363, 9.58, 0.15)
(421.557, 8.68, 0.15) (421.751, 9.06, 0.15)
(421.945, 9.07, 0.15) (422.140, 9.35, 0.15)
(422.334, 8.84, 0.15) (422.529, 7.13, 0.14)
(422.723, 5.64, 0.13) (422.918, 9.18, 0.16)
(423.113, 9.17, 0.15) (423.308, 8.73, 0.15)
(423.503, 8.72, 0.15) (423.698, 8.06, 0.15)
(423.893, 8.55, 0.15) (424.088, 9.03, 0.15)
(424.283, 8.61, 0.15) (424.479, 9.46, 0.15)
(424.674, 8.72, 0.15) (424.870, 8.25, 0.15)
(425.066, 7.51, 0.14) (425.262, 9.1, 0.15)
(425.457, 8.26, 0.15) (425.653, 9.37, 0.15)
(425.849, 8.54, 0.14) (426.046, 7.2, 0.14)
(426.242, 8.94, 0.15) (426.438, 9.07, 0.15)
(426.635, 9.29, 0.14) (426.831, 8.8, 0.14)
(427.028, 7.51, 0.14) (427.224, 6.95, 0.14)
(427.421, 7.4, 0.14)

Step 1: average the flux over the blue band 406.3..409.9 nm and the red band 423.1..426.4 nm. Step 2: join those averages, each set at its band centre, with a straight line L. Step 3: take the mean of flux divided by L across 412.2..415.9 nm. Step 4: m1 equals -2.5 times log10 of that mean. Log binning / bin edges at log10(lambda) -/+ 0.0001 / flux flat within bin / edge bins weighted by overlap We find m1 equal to -0.03 mag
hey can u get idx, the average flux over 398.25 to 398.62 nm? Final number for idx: 8.07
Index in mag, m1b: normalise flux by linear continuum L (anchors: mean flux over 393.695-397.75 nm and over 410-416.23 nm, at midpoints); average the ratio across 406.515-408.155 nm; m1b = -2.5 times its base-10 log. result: -0.12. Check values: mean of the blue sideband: 5.51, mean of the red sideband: 8.94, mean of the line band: 8.68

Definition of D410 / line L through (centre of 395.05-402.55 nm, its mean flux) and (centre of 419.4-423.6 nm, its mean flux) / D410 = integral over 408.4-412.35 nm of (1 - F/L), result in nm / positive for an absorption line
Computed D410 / -0.371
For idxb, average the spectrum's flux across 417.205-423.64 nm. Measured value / 8.8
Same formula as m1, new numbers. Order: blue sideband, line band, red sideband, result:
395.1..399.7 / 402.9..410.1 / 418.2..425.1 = -0.18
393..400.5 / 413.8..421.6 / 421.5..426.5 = -0.14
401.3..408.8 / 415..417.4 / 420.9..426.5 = -0.06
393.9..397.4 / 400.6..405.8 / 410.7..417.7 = -0.25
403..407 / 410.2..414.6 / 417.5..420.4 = -0.02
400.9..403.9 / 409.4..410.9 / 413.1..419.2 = 0.12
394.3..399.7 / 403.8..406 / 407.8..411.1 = -0.10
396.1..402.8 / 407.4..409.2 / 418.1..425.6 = -0.14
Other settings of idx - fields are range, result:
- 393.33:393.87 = 2.43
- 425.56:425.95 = 8.92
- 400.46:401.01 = 8.26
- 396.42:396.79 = 3.05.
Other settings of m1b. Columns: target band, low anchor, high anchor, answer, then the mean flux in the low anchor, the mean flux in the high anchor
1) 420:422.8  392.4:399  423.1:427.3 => -0.07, 5.6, 8.53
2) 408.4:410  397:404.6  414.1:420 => -0.05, 8.29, 9.06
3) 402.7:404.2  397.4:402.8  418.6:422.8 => -0.05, 8.46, 8.77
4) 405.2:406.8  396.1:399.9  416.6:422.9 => -0.16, 6.47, 8.83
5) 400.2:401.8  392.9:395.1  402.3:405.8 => -0.17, 4.54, 8.76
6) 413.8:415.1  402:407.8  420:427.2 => -0.06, 8.72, 8.65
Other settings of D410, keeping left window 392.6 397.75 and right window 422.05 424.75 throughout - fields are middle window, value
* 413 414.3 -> -0.30 nm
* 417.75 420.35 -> -0.30 nm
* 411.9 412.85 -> -0.26 nm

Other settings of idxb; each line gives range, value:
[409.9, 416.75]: 8.98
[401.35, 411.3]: 8.72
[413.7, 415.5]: 9.18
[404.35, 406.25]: 8.56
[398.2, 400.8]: 8.49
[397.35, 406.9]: 8.53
